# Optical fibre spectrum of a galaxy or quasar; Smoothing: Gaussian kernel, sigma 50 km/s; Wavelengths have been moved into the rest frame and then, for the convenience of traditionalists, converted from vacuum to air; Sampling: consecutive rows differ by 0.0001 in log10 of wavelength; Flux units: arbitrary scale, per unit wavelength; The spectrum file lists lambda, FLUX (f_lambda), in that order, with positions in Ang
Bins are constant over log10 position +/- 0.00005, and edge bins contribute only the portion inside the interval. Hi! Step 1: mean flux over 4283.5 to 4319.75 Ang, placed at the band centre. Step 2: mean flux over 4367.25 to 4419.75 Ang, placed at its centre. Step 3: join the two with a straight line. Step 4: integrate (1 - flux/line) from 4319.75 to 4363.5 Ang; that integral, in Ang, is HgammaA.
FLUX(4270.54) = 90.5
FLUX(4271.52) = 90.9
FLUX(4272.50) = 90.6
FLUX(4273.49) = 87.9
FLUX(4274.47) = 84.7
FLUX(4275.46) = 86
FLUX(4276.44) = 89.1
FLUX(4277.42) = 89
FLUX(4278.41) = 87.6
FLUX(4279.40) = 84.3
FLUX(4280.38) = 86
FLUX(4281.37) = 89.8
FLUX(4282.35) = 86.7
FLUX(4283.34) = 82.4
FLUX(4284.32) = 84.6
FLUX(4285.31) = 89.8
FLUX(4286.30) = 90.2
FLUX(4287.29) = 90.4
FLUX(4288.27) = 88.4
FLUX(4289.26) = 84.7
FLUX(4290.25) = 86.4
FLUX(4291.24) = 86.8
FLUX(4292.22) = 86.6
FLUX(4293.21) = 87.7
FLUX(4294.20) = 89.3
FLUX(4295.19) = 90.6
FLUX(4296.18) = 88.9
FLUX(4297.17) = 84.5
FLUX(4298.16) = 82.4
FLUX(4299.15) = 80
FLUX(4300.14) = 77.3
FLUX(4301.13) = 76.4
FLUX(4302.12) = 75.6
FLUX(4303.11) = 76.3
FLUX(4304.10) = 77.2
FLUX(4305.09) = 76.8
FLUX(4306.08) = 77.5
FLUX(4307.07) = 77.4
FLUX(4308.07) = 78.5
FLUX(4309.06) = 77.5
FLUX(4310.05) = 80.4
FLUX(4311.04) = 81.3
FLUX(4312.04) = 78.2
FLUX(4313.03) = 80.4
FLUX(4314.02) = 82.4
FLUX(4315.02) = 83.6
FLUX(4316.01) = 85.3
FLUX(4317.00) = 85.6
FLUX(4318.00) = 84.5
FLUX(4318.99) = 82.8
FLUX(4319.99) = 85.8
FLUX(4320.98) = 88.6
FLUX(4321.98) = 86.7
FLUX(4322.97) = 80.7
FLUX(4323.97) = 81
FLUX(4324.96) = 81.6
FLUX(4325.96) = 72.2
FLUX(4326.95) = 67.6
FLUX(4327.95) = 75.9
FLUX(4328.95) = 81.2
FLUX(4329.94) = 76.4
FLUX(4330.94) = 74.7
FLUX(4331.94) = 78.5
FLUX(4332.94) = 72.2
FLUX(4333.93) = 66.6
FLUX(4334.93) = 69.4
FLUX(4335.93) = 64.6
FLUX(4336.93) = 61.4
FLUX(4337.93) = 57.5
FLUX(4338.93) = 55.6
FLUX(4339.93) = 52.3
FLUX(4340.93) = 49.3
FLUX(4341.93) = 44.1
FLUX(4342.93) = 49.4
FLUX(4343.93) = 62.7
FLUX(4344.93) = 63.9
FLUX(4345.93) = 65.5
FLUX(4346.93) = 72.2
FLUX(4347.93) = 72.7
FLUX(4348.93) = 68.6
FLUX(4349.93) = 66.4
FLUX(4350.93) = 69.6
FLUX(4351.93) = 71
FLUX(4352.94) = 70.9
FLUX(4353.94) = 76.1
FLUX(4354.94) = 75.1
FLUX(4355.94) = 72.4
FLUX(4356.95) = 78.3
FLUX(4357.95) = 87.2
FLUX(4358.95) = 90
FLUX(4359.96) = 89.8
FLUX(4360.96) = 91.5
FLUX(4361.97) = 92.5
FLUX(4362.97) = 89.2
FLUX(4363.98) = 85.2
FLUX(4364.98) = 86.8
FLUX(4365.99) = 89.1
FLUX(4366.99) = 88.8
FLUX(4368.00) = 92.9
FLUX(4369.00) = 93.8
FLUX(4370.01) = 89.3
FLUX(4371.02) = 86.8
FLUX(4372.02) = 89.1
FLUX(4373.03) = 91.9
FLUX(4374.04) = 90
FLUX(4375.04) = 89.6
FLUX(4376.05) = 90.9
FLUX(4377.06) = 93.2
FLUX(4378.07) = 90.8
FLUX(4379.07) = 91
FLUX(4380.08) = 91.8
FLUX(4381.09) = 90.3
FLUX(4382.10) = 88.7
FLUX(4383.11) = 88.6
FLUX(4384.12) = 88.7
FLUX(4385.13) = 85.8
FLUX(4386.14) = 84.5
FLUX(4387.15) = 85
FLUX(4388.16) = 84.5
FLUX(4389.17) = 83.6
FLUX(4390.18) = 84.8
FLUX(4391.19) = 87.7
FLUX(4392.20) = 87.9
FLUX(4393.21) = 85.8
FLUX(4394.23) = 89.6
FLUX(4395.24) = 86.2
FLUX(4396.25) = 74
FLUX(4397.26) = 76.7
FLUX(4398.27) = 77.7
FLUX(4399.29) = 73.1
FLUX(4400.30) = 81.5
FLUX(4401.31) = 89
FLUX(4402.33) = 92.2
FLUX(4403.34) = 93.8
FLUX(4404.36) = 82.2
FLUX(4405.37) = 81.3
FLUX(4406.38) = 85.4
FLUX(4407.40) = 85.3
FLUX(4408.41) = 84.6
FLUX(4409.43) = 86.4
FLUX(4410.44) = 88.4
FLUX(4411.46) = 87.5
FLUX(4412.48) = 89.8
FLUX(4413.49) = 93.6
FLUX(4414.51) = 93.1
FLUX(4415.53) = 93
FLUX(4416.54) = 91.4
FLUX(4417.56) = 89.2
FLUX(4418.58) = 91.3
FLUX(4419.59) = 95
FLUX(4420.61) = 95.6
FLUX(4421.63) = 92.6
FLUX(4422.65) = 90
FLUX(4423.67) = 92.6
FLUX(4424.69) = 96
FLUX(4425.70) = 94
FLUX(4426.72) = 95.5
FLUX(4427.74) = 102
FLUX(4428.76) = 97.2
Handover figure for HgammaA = 6.4 Ang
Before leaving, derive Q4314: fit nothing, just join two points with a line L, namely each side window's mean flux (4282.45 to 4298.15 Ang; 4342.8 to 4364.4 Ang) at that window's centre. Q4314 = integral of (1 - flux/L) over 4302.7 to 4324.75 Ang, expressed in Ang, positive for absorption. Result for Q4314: 0.44 Ang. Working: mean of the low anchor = 87.2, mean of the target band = 81.3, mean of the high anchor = 75.9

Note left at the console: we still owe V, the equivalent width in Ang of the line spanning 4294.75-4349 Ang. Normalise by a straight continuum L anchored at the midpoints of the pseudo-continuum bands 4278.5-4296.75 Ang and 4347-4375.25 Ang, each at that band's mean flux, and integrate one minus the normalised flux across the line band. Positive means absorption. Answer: 7.0 Ang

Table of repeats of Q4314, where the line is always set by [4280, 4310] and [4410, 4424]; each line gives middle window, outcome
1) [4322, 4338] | 2.31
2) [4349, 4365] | 1.35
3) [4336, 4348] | 3.88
